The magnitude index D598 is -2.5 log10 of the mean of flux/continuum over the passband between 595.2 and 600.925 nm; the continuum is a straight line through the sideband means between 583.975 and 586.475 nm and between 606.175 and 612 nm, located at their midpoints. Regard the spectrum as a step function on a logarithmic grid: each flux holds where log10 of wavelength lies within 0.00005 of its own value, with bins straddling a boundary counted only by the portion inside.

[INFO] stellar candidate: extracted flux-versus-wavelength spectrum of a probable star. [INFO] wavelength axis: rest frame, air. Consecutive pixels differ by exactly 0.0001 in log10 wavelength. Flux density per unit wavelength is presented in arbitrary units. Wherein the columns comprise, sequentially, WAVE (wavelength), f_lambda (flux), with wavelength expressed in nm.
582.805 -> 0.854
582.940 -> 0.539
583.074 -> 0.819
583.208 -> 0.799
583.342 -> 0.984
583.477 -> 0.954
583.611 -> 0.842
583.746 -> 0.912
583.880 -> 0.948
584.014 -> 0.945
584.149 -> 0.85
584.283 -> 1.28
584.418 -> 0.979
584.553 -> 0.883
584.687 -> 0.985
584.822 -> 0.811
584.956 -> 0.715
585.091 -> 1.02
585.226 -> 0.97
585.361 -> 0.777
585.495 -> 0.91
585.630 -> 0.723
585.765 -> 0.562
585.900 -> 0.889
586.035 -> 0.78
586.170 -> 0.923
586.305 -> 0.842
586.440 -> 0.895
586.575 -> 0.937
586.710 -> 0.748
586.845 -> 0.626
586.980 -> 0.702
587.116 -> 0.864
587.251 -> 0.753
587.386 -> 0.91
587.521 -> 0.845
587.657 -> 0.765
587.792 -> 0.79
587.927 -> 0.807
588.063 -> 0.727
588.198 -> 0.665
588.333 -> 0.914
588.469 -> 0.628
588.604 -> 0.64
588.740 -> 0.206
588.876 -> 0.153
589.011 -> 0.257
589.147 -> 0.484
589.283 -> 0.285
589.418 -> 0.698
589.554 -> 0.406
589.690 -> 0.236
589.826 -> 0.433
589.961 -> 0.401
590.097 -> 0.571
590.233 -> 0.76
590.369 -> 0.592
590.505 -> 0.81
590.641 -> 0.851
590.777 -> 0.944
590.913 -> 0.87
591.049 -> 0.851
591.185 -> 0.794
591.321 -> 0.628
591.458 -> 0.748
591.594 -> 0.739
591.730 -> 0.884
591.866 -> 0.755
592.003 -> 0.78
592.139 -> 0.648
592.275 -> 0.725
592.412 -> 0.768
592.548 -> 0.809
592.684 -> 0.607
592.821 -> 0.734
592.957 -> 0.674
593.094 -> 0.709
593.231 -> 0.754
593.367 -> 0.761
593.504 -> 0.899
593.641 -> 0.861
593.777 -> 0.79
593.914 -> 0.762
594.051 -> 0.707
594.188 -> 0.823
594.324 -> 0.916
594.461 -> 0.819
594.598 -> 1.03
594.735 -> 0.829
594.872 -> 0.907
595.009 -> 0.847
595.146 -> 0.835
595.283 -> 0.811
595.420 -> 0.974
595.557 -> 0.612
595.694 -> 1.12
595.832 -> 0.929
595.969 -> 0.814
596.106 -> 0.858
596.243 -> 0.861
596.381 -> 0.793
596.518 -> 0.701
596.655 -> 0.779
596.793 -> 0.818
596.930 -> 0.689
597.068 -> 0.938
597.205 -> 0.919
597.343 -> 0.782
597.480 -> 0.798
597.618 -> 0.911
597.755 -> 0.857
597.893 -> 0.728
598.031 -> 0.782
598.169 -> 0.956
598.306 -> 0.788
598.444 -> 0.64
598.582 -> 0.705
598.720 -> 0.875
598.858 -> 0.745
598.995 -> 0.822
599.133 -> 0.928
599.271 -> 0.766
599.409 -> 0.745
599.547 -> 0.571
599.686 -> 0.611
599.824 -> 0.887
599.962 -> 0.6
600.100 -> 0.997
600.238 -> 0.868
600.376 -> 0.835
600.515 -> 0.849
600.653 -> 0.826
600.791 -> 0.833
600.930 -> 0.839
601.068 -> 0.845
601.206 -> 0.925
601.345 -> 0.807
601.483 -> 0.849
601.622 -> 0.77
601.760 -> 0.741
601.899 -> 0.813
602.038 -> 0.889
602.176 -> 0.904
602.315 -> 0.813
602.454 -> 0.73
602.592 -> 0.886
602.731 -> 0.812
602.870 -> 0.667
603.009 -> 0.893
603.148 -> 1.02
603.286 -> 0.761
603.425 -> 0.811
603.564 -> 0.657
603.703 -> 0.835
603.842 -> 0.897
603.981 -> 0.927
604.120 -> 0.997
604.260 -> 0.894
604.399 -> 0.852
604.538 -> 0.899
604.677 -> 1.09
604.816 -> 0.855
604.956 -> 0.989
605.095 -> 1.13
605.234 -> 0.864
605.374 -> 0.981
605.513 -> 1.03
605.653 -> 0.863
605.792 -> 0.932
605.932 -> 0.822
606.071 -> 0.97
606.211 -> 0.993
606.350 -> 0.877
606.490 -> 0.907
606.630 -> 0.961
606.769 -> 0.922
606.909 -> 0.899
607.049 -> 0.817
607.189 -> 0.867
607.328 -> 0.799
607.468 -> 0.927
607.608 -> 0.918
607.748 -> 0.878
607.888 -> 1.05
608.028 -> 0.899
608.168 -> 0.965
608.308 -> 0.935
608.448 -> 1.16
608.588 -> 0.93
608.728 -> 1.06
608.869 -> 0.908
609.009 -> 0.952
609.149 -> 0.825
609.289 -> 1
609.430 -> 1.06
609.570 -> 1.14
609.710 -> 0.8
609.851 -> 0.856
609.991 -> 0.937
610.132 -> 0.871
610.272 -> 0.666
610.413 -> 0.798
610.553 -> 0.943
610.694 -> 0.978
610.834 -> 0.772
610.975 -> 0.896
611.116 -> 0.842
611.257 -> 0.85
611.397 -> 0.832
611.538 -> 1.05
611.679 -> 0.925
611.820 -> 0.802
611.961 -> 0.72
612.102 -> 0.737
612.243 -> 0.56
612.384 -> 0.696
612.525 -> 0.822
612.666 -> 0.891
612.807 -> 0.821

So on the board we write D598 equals 0.11 mag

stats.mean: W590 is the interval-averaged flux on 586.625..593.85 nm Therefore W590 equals 0.685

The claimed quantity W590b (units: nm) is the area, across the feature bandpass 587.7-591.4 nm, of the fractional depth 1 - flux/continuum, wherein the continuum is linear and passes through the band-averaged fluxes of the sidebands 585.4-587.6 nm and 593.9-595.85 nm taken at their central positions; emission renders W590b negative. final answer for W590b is 0.98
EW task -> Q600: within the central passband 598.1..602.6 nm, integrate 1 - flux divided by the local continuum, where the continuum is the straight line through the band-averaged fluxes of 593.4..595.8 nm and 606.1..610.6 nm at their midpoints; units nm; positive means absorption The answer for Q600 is 0.39 nm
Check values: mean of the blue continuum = 0.855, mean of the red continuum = 0.923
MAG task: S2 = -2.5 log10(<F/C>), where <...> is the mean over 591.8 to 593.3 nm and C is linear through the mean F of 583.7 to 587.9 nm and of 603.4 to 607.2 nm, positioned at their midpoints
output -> 0.21 mag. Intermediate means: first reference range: 0.855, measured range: 0.724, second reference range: 0.914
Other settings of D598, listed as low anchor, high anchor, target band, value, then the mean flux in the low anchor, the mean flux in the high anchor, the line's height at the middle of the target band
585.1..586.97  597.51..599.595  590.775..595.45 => 0.007 mag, 0.817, 0.79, 0.802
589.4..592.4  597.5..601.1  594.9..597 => -0.104 mag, 0.689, 0.8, 0.756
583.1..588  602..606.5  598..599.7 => 0.150 mag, 0.858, 0.892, 0.883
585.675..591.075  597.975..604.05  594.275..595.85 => -0.182 mag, 0.674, 0.812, 0.747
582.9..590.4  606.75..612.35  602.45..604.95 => -0.017 mag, 0.739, 0.892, 0.853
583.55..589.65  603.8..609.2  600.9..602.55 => 0.081 mag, 0.758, 0.935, 0.892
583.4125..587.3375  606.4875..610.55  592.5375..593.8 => 0.167 mag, 0.863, 0.922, 0.883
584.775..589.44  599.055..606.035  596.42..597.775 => -0.016 mag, 0.72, 0.853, 0.806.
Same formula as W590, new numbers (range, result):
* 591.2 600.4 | 0.799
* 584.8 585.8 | 0.819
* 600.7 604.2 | 0.837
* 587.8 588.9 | 0.62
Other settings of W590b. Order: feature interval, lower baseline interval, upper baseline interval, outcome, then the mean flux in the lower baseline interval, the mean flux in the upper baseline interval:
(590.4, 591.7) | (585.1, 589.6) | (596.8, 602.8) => -0.11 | 0.705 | 0.811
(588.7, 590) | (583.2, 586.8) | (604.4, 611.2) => 0.78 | 0.884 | 0.925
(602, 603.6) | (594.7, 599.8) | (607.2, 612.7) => 0.04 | 0.812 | 0.888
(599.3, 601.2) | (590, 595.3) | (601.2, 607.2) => 0.12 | 0.782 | 0.882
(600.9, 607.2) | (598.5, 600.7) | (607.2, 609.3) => -0.09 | 0.788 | 0.944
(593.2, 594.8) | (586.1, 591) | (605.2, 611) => -0.20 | 0.666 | 0.92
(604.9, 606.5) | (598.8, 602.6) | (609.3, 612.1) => -0.20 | 0.81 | 0.88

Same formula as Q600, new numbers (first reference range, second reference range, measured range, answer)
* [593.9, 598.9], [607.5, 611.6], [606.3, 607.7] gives 0.02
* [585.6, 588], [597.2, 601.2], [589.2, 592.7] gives 0.54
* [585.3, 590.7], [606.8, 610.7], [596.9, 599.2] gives -0.08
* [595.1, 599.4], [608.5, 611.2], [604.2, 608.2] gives -0.19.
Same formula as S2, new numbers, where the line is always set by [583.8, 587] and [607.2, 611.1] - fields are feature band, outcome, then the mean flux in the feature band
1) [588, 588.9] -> 0.44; 0.581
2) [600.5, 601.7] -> 0.08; 0.837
